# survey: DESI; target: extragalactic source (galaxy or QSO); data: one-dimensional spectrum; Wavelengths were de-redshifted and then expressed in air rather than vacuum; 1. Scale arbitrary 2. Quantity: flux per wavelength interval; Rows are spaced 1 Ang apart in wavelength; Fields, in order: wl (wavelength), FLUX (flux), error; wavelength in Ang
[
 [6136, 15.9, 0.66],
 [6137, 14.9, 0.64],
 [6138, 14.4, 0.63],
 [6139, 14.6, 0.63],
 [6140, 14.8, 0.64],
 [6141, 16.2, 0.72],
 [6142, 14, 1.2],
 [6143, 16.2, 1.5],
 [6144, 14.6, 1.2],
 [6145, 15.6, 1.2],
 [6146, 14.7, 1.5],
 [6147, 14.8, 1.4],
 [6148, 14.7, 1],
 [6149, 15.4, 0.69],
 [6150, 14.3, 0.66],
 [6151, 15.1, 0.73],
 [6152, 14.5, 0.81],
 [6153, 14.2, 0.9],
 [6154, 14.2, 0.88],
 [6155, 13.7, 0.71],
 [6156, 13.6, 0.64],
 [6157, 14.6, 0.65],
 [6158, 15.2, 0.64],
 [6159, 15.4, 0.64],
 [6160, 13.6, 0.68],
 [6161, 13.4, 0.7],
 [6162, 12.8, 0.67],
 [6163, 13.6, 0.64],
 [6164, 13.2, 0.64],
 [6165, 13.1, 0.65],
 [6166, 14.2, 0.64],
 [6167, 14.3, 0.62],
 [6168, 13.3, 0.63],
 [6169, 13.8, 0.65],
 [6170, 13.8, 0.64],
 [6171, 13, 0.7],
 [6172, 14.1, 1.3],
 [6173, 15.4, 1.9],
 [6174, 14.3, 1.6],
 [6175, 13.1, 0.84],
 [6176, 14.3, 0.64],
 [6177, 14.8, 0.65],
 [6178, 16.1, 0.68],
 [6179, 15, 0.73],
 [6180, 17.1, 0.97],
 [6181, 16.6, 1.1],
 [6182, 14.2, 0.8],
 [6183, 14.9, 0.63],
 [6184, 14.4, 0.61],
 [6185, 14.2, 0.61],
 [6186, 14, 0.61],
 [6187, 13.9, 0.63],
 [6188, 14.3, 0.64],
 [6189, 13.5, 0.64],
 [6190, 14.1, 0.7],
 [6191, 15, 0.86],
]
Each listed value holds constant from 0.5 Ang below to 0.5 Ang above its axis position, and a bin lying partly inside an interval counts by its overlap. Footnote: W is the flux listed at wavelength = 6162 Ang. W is 12.8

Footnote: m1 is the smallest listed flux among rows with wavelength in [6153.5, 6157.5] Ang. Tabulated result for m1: 13.6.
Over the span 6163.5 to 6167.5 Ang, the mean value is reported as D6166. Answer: 13.7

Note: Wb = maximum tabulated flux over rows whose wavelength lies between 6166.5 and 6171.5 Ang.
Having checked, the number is 14.3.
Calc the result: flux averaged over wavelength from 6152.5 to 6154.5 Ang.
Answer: 14.2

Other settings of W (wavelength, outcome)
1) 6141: 16.2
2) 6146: 14.7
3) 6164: 13.2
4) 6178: 16.1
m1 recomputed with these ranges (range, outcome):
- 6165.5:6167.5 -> 14.2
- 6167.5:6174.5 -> 13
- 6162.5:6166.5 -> 13.1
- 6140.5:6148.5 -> 14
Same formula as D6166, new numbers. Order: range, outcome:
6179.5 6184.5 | 15.4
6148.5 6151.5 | 14.9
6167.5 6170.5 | 13.6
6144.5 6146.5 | 15.1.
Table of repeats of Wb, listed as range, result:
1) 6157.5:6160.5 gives 15.4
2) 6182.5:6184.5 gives 14.9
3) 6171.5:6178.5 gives 16.1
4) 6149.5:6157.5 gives 15.1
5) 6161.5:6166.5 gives 14.2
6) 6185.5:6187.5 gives 14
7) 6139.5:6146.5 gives 16.2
